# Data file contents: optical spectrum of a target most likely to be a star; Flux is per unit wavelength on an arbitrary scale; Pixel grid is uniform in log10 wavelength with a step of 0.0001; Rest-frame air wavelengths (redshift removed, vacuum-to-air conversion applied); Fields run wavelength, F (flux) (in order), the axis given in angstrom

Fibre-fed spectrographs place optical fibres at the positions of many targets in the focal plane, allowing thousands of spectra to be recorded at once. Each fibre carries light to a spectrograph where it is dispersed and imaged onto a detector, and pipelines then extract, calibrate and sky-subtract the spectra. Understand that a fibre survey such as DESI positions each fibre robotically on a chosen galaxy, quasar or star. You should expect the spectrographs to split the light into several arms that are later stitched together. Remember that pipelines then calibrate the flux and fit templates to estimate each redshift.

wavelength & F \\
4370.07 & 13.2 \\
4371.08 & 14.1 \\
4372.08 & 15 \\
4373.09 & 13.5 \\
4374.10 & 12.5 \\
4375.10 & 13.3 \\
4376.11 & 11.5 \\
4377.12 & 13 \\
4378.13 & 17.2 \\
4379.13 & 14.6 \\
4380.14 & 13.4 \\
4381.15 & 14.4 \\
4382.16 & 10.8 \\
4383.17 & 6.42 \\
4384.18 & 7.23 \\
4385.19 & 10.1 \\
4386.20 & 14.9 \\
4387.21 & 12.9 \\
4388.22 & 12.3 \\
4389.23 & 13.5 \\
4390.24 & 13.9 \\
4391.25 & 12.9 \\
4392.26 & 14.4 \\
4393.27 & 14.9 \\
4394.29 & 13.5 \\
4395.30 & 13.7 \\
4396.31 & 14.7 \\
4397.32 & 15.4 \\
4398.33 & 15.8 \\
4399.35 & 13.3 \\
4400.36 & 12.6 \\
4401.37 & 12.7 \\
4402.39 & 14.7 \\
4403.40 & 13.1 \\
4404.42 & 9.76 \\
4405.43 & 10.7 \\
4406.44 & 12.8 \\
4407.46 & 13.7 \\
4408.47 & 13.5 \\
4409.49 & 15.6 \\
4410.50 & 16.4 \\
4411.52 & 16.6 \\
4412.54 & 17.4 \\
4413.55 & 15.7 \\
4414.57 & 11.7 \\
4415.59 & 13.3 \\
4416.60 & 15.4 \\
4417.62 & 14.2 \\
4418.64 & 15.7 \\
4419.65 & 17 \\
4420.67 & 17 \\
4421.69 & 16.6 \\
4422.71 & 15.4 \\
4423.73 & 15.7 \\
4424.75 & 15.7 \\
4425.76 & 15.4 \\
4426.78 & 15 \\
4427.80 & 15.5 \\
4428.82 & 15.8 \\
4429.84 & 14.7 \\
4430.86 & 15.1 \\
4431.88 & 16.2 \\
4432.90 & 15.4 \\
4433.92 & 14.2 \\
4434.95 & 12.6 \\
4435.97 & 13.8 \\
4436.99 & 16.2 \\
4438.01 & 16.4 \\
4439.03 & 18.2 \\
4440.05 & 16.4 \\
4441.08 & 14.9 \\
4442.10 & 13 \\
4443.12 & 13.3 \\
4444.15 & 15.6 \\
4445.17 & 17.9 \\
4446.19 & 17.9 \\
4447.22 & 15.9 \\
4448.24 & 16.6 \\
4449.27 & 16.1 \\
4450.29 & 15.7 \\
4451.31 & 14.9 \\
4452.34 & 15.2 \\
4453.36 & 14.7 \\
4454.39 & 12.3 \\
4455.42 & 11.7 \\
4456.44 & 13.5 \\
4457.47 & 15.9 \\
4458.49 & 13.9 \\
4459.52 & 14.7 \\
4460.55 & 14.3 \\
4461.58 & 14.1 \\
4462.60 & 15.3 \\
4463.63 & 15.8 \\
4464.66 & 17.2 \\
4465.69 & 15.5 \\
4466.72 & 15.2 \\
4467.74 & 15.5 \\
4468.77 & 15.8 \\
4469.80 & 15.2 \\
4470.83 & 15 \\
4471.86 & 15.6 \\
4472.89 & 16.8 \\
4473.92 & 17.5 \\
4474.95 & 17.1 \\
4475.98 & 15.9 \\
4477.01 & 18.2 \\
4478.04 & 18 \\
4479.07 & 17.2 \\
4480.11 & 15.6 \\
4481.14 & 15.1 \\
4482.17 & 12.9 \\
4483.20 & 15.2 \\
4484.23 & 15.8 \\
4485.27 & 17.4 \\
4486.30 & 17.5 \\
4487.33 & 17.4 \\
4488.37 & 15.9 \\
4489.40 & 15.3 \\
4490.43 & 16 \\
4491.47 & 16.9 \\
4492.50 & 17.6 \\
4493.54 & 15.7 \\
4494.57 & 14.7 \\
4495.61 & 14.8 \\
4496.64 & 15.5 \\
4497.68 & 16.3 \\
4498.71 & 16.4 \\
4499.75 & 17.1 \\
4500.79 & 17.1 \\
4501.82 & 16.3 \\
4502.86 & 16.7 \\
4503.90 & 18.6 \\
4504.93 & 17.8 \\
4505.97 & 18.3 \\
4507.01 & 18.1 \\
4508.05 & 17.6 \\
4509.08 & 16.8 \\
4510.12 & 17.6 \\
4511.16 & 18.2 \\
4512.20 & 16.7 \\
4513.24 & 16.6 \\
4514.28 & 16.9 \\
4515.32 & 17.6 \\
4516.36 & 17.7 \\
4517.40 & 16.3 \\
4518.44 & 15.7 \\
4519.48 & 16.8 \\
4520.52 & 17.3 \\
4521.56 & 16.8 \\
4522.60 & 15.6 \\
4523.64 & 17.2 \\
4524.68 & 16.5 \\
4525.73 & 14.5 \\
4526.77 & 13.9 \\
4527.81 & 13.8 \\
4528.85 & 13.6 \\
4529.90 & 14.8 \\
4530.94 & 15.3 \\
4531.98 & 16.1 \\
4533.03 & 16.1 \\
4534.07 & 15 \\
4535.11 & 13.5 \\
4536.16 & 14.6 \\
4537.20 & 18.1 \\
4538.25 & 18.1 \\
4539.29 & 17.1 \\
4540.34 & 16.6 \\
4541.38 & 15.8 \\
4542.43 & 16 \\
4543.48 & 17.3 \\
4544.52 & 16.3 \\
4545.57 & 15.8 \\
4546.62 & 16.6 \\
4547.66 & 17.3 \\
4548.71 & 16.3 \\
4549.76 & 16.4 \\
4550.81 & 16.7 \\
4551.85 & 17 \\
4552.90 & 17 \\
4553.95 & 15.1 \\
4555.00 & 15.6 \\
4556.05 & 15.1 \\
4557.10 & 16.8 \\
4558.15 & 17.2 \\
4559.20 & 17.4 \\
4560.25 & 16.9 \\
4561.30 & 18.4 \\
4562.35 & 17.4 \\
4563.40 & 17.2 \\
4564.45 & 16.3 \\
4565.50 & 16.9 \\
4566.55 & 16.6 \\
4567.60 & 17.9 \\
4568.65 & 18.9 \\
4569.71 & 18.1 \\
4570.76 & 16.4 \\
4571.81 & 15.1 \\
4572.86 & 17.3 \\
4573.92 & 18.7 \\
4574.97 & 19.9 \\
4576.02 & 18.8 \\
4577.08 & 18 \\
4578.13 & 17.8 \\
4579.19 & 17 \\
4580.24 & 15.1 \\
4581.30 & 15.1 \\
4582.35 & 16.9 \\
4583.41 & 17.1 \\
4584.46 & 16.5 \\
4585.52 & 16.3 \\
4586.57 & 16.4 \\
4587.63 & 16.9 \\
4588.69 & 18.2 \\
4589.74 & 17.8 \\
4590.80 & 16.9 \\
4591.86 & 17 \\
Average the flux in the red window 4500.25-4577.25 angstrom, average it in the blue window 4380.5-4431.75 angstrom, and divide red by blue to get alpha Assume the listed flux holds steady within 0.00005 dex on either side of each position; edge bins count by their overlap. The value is 1.19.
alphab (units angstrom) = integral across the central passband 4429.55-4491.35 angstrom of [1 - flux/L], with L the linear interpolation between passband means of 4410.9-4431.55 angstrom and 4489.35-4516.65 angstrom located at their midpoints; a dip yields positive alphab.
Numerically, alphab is 2.24 angstrom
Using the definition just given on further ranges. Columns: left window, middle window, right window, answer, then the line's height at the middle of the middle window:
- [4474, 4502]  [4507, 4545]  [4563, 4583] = 1.03 angstrom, 16.7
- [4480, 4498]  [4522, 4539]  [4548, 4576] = 1.13 angstrom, 16.5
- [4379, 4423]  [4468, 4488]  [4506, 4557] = -1.33 angstrom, 15.2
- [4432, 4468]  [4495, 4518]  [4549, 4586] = -1.43 angstrom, 16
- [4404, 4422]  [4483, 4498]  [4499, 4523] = 0.41 angstrom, 16.6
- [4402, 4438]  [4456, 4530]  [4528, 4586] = -1.86 angstrom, 15.8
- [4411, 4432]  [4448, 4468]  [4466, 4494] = 1.31 angstrom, 15.9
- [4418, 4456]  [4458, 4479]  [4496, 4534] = -0.04 angstrom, 15.8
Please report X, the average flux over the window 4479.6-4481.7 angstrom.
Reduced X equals 15.3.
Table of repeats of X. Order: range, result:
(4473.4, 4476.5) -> 16.8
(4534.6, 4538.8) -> 16.1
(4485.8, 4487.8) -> 17.5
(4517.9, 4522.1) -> 16.7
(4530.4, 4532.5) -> 15.7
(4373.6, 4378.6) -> 13.5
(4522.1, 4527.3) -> 15.5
